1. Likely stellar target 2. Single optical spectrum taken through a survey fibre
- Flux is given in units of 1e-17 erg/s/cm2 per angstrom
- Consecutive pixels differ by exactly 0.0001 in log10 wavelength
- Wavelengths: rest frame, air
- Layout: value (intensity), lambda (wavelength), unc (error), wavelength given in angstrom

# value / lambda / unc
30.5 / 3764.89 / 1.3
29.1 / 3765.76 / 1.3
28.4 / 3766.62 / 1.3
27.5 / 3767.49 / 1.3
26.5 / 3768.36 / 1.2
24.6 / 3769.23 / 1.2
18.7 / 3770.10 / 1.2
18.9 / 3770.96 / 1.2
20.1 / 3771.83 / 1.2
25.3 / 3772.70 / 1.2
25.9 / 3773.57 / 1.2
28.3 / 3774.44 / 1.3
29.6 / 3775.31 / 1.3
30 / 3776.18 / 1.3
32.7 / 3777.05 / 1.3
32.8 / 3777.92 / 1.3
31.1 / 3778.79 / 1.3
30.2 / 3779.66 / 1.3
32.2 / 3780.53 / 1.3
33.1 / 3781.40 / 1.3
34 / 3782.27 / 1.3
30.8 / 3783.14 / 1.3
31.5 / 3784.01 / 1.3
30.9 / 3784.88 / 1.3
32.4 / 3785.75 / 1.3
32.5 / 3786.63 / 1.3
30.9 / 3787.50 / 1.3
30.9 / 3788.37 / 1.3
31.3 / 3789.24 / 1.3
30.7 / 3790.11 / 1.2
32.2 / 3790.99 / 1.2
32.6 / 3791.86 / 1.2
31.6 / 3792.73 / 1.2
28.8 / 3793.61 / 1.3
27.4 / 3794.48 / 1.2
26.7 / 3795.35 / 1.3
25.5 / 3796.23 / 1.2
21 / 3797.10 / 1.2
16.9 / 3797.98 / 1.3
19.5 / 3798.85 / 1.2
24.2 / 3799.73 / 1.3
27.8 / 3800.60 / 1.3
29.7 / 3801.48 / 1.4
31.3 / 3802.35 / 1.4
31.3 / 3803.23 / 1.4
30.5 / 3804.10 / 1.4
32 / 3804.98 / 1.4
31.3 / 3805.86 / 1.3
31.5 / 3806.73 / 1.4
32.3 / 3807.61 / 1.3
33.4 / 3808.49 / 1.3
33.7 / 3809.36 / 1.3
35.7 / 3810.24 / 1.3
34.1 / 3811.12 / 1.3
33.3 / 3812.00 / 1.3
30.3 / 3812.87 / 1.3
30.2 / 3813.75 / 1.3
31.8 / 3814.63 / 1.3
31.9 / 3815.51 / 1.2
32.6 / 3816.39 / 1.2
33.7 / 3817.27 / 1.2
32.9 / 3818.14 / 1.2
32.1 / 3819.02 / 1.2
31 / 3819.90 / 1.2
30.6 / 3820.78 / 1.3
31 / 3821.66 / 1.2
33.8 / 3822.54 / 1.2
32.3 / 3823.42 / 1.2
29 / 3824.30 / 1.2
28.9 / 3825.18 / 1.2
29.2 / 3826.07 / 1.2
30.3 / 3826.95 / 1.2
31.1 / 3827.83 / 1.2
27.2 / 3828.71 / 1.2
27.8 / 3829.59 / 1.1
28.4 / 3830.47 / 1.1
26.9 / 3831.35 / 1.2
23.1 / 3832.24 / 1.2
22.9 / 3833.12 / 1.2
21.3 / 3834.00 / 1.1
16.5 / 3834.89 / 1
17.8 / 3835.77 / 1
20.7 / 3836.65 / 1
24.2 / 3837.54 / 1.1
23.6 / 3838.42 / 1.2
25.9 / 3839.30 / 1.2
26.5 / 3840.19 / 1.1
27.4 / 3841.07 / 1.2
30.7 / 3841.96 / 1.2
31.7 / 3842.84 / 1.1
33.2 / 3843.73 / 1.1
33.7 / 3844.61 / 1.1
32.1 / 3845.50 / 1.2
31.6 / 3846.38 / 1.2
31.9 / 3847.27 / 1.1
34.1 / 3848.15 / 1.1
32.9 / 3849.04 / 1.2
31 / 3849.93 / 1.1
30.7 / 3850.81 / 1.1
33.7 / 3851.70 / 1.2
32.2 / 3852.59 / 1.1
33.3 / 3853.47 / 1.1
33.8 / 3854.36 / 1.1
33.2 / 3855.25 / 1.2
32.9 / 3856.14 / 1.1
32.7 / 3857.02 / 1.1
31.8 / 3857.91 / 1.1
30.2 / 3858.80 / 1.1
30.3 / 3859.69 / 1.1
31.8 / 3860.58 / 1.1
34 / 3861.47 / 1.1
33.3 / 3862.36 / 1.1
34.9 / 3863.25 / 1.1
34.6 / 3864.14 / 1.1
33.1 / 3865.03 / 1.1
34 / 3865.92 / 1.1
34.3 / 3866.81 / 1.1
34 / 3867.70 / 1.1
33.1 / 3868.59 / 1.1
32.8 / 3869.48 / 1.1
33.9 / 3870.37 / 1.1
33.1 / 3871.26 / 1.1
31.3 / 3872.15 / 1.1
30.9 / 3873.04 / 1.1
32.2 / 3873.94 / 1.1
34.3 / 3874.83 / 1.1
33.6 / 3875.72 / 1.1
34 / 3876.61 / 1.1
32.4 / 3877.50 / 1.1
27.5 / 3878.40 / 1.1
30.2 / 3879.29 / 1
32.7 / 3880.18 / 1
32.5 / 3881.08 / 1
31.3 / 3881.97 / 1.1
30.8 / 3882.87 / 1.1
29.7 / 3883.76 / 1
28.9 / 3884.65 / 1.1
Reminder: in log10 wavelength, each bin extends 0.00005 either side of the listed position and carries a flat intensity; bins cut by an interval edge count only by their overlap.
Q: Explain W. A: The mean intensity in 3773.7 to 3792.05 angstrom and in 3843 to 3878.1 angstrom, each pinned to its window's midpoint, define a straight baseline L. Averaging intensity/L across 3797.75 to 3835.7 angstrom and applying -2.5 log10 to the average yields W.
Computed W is 0.09 mag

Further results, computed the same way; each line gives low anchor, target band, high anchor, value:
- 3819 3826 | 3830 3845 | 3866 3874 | 0.23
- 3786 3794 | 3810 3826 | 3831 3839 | -0.24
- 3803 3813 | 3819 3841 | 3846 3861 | 0.21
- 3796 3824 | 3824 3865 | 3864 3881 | 0.08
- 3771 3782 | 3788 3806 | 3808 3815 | 0.11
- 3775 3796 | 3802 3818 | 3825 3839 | -0.16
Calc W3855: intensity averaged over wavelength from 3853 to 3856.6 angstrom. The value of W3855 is 33.4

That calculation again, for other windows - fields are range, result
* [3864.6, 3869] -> 33.7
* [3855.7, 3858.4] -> 32.5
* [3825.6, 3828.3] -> 30.1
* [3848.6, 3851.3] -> 31.6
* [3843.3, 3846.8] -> 32.7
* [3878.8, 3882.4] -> 31.7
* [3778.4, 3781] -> 31.2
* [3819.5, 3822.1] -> 30.9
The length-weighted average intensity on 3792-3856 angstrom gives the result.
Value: 29.4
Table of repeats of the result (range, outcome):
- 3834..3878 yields 31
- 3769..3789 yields 29.1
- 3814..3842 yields 27.9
